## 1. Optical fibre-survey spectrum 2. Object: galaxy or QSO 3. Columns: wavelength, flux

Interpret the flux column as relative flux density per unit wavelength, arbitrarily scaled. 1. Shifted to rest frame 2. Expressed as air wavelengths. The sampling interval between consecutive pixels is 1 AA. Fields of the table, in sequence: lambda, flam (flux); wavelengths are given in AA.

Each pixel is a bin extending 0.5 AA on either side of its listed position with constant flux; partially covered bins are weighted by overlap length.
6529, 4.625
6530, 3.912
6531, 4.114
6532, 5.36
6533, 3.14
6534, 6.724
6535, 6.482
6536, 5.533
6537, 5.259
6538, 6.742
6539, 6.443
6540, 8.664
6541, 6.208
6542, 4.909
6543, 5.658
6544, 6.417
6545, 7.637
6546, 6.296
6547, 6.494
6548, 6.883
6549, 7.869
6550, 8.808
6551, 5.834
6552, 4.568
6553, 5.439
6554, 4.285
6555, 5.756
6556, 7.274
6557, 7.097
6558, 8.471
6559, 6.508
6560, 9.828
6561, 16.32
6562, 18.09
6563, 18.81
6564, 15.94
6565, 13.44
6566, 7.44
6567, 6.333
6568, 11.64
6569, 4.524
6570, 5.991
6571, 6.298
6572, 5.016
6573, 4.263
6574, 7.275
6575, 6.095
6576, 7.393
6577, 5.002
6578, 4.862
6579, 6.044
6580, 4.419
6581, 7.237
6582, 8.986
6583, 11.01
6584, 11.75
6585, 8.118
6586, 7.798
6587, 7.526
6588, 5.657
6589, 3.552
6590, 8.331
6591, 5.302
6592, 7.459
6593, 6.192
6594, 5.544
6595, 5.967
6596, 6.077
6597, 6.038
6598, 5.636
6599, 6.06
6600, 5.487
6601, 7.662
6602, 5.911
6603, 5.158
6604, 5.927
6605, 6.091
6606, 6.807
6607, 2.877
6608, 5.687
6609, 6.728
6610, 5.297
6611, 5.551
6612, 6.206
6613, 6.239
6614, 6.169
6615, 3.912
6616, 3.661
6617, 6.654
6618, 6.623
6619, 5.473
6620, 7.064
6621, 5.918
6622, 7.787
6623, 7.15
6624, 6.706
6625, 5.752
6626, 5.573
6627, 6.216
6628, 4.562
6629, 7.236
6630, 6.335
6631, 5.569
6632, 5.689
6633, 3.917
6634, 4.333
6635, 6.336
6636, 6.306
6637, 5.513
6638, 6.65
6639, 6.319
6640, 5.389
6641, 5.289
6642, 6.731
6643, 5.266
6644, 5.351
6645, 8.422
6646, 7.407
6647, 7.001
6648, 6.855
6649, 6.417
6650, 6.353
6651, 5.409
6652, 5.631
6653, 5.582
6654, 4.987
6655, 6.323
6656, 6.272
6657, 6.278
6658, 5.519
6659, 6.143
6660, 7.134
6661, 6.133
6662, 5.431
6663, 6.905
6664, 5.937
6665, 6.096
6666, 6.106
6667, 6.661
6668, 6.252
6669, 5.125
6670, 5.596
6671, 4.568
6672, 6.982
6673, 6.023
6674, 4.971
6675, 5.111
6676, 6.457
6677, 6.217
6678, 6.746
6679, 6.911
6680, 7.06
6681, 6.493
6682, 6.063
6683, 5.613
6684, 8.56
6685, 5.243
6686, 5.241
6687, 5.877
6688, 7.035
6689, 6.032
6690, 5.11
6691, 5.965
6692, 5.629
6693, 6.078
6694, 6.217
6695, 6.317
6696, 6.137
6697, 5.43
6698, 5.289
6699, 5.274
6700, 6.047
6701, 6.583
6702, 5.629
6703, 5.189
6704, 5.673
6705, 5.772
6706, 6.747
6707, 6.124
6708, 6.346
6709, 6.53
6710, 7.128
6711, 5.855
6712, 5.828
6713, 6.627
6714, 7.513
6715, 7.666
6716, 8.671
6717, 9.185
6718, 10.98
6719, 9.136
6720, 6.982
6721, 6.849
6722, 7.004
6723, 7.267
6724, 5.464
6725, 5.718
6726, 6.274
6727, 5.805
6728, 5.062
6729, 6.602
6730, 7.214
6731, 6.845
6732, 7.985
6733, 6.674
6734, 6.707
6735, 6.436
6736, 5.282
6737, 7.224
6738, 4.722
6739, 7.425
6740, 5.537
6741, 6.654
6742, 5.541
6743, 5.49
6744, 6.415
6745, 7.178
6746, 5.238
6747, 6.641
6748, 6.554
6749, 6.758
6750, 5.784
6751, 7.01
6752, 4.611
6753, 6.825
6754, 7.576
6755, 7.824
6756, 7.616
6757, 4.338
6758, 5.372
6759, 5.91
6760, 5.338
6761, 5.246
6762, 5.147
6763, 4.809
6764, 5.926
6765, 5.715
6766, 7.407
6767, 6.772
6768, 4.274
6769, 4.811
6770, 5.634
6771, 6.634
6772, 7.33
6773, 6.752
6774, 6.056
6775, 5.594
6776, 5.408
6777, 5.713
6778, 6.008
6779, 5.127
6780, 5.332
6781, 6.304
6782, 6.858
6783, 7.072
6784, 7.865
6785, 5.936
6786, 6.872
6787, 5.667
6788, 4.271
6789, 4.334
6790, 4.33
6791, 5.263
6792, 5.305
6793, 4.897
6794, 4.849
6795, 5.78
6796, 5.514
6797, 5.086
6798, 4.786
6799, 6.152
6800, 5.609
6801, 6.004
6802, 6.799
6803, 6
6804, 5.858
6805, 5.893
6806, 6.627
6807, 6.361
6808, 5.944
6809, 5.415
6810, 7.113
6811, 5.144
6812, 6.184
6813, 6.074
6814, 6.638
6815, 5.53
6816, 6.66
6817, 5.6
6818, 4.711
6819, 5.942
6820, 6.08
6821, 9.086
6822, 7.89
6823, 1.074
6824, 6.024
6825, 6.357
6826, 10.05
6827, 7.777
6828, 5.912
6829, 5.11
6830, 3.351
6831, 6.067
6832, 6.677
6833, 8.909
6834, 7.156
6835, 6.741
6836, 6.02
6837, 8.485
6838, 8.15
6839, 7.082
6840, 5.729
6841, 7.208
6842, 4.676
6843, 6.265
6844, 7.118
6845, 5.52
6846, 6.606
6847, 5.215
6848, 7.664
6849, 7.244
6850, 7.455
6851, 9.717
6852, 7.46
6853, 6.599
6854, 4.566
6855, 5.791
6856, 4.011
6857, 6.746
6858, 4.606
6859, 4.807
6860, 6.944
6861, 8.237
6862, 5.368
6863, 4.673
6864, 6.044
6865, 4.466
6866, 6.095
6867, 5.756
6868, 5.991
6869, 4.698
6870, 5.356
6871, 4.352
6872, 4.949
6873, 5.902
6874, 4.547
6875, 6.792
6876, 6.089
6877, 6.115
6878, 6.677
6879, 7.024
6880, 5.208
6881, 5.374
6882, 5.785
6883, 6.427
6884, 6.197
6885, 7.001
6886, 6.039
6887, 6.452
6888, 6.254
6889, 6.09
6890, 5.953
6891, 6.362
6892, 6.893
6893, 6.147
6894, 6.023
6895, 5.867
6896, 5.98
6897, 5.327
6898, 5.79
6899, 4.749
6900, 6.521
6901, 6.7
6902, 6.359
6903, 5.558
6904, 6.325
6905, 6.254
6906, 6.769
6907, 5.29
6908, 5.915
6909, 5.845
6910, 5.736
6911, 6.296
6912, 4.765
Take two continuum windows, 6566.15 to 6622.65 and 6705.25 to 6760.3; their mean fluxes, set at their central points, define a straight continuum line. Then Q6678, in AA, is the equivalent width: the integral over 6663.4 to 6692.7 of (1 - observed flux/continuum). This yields 2.01 AA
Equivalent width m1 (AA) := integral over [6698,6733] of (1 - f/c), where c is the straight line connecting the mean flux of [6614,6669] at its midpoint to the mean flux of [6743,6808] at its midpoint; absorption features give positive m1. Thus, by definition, -4.4 AA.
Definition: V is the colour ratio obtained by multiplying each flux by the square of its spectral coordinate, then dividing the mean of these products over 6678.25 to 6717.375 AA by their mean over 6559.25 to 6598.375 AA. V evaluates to 0.82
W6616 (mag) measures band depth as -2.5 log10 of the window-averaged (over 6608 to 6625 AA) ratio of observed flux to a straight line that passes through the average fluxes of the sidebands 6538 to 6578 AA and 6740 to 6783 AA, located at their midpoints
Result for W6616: 0.21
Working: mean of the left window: 7.83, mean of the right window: 6.04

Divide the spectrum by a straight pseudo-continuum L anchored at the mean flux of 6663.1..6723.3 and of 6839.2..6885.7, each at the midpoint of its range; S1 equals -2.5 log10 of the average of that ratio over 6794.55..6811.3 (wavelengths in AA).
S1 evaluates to 0.05 mag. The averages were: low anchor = 6.4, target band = 5.9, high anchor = 6.03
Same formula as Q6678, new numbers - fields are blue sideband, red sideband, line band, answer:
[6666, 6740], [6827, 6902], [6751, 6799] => 3.6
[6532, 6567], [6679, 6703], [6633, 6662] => 2.4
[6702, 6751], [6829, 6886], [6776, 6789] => 0.9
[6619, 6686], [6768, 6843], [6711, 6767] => -4.2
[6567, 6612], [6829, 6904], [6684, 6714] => 1.3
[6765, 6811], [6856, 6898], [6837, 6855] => -2.7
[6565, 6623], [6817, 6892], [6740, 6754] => 0.1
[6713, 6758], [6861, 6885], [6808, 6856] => -3.3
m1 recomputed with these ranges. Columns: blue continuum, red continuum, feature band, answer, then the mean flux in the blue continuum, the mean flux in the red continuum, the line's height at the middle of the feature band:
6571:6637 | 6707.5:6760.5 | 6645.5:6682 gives 1.4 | 6.17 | 6.63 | 6.38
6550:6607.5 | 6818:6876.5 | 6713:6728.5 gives -1.2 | 7.39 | 6.21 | 6.77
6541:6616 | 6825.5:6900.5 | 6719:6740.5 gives 0.4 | 7.09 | 6.2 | 6.62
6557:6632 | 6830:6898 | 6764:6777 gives 1.0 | 7.07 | 6.18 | 6.49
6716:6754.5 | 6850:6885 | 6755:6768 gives 1.4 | 6.68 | 5.9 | 6.52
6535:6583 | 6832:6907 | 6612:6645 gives 6.2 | 7.61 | 6.19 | 7.29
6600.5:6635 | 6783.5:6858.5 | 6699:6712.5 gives -0.2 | 5.84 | 6.15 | 5.98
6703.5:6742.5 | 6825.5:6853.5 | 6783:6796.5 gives 2.6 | 6.74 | 6.86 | 6.81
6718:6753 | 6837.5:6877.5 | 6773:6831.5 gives 3.4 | 6.49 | 6.07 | 6.26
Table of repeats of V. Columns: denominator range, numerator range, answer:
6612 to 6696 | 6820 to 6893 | 1.09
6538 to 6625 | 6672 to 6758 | 0.95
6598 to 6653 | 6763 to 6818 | 1.03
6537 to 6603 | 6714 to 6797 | 0.89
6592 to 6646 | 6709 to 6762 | 1.15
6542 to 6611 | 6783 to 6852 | 0.92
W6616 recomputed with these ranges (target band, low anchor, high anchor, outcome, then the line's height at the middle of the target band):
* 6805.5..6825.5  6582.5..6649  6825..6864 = 0.08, 6.47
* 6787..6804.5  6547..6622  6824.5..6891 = 0.20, 6.43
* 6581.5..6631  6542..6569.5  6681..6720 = 0.23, 7.85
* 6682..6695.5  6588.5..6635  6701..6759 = 0.05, 6.33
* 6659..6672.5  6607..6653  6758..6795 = -0.03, 5.92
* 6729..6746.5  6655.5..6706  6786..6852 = -0.05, 6.09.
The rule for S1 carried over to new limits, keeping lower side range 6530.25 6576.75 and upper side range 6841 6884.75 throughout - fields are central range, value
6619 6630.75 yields 0.13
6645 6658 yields 0.12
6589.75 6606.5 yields 0.18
